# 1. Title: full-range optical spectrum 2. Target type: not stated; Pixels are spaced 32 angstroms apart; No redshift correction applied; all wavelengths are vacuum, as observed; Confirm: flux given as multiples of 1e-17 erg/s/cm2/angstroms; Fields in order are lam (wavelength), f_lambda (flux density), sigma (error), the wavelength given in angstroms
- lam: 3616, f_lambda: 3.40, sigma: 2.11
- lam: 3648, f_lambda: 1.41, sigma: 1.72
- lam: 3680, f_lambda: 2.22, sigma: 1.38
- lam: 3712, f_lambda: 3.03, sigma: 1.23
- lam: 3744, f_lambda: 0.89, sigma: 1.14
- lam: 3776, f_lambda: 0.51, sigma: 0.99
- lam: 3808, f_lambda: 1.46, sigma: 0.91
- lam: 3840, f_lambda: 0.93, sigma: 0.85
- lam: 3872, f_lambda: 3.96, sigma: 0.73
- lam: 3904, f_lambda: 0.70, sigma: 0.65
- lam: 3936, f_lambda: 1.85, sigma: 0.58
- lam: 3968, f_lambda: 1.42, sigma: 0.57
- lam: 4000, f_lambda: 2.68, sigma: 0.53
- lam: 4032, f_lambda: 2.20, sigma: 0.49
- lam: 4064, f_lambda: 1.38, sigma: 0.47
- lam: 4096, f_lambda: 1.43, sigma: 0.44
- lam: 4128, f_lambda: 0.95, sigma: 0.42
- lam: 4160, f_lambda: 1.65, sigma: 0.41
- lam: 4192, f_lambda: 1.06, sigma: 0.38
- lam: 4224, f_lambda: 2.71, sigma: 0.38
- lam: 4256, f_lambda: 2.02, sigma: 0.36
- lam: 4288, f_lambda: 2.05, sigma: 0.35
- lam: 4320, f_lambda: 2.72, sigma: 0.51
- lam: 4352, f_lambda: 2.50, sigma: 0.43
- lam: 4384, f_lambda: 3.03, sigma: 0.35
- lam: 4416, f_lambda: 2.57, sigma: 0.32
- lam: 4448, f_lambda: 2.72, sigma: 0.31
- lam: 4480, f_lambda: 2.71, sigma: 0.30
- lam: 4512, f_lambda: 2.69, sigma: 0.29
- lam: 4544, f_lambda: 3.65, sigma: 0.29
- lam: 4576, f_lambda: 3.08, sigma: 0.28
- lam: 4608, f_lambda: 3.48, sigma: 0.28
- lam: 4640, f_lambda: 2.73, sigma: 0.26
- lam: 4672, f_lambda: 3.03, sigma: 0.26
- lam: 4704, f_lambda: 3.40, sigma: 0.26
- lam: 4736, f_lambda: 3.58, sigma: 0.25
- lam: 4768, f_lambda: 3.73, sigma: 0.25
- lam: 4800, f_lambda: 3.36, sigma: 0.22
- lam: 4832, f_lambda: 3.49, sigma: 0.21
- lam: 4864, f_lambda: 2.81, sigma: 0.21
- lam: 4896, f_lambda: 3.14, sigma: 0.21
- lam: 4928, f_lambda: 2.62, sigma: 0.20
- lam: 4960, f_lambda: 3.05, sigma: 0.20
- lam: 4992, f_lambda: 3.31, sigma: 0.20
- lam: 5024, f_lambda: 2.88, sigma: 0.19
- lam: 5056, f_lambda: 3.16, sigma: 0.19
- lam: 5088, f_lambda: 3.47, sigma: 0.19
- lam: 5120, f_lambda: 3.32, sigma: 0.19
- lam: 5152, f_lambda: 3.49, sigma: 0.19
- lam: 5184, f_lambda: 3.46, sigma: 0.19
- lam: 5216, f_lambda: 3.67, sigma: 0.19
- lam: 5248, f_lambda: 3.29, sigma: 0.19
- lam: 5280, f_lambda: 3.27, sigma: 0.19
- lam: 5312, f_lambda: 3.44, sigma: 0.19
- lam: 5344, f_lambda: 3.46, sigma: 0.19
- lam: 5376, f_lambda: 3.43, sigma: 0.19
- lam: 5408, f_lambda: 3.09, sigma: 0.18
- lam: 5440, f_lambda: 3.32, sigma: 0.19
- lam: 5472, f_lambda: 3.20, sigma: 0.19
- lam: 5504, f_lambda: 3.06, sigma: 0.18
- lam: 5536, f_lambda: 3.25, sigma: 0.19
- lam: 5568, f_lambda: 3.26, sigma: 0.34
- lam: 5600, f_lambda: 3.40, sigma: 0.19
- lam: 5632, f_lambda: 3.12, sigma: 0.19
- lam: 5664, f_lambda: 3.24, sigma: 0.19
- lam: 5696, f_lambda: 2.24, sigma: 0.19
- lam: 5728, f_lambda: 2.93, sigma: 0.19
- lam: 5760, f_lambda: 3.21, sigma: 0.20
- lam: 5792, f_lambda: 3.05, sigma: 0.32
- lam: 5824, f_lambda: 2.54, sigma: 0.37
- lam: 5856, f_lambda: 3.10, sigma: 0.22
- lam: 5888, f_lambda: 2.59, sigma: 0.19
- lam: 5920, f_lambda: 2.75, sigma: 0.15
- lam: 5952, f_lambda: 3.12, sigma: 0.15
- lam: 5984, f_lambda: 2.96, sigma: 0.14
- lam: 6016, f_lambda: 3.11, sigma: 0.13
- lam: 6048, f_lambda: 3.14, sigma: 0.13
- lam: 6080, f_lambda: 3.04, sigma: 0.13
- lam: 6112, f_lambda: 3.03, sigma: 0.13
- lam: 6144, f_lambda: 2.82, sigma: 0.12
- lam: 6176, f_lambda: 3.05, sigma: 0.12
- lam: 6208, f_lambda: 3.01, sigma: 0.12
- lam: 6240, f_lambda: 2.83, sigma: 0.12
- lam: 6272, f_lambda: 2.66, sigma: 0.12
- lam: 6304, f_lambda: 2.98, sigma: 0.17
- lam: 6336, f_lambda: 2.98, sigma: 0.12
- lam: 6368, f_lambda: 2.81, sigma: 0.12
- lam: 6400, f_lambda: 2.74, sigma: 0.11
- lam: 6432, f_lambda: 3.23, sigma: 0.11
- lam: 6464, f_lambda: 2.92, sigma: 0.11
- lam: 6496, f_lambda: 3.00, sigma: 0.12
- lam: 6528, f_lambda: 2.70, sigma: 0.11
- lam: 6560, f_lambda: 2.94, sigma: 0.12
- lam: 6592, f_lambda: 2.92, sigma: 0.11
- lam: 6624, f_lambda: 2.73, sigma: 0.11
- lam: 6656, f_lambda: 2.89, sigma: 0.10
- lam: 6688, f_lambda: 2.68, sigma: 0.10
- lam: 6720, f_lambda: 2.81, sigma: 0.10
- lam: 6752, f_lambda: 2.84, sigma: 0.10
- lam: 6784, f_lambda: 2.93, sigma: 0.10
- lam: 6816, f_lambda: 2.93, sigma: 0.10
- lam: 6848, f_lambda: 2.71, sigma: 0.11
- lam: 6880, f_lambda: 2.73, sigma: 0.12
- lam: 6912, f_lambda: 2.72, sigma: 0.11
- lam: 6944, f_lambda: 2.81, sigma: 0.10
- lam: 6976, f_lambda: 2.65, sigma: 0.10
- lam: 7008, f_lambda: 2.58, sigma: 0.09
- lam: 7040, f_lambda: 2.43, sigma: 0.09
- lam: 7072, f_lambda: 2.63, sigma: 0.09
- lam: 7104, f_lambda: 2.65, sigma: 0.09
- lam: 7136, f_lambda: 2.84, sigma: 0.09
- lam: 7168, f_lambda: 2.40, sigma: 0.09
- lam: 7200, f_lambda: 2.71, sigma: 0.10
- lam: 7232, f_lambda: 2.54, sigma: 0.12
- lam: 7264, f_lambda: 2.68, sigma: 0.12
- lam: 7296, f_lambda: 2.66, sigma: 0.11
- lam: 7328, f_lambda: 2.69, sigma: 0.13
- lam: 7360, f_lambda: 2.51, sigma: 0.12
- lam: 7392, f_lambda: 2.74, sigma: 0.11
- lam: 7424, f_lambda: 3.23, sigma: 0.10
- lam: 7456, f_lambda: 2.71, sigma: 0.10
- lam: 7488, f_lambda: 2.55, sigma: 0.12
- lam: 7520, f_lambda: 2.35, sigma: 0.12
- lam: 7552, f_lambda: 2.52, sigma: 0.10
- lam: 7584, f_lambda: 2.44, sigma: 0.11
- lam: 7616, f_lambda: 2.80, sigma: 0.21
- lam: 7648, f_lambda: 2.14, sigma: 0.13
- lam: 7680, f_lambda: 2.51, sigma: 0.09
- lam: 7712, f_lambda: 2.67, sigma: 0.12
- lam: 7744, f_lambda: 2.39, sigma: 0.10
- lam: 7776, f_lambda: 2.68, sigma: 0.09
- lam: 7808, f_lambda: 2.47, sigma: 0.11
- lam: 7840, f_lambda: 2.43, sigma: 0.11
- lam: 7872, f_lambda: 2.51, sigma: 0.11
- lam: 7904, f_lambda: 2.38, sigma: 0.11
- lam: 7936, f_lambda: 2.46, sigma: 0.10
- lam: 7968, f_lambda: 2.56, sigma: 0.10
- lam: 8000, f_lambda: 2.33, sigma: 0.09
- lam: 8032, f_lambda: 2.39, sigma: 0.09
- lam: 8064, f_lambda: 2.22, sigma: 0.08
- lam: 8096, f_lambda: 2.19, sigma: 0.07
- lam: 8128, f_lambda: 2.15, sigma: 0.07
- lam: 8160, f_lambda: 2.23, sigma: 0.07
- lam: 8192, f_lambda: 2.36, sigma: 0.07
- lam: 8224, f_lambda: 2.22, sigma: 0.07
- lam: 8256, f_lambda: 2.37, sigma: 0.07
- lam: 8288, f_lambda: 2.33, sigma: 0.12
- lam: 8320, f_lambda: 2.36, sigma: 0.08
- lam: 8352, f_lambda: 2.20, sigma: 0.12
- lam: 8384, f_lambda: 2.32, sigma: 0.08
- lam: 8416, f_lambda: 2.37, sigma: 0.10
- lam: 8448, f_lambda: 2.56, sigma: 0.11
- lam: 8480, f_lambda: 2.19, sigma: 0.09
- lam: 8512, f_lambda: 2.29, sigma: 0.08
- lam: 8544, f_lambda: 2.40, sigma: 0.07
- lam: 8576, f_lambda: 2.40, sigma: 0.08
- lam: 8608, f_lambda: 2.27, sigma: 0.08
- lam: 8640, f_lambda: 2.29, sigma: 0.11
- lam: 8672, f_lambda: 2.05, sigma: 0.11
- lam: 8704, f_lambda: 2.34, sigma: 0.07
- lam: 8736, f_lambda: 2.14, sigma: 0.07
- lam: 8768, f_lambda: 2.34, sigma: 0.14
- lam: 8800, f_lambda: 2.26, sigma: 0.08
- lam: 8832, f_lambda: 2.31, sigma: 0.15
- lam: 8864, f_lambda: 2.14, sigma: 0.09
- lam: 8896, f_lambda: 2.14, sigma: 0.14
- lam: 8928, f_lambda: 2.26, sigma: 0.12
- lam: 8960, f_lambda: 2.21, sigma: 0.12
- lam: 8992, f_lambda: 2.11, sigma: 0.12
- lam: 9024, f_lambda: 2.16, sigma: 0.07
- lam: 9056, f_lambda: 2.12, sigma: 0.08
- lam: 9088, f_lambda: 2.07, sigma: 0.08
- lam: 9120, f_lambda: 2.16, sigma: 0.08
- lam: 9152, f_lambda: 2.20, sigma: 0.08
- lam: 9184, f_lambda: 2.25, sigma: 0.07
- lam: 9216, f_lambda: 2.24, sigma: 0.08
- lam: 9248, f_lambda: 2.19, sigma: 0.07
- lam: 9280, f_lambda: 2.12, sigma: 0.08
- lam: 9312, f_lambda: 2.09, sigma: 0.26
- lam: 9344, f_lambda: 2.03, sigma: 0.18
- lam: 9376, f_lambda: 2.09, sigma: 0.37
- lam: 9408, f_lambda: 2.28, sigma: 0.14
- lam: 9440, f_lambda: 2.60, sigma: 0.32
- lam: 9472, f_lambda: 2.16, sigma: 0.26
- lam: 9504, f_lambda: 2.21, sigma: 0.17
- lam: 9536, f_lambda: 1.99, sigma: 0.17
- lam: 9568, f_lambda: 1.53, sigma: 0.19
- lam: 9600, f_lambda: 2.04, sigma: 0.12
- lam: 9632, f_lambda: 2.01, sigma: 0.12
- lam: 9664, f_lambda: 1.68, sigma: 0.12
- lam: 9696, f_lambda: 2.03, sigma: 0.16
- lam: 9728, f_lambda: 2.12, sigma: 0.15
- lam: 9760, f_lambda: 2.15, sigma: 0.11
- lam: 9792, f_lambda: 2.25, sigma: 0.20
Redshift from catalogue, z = 0.13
